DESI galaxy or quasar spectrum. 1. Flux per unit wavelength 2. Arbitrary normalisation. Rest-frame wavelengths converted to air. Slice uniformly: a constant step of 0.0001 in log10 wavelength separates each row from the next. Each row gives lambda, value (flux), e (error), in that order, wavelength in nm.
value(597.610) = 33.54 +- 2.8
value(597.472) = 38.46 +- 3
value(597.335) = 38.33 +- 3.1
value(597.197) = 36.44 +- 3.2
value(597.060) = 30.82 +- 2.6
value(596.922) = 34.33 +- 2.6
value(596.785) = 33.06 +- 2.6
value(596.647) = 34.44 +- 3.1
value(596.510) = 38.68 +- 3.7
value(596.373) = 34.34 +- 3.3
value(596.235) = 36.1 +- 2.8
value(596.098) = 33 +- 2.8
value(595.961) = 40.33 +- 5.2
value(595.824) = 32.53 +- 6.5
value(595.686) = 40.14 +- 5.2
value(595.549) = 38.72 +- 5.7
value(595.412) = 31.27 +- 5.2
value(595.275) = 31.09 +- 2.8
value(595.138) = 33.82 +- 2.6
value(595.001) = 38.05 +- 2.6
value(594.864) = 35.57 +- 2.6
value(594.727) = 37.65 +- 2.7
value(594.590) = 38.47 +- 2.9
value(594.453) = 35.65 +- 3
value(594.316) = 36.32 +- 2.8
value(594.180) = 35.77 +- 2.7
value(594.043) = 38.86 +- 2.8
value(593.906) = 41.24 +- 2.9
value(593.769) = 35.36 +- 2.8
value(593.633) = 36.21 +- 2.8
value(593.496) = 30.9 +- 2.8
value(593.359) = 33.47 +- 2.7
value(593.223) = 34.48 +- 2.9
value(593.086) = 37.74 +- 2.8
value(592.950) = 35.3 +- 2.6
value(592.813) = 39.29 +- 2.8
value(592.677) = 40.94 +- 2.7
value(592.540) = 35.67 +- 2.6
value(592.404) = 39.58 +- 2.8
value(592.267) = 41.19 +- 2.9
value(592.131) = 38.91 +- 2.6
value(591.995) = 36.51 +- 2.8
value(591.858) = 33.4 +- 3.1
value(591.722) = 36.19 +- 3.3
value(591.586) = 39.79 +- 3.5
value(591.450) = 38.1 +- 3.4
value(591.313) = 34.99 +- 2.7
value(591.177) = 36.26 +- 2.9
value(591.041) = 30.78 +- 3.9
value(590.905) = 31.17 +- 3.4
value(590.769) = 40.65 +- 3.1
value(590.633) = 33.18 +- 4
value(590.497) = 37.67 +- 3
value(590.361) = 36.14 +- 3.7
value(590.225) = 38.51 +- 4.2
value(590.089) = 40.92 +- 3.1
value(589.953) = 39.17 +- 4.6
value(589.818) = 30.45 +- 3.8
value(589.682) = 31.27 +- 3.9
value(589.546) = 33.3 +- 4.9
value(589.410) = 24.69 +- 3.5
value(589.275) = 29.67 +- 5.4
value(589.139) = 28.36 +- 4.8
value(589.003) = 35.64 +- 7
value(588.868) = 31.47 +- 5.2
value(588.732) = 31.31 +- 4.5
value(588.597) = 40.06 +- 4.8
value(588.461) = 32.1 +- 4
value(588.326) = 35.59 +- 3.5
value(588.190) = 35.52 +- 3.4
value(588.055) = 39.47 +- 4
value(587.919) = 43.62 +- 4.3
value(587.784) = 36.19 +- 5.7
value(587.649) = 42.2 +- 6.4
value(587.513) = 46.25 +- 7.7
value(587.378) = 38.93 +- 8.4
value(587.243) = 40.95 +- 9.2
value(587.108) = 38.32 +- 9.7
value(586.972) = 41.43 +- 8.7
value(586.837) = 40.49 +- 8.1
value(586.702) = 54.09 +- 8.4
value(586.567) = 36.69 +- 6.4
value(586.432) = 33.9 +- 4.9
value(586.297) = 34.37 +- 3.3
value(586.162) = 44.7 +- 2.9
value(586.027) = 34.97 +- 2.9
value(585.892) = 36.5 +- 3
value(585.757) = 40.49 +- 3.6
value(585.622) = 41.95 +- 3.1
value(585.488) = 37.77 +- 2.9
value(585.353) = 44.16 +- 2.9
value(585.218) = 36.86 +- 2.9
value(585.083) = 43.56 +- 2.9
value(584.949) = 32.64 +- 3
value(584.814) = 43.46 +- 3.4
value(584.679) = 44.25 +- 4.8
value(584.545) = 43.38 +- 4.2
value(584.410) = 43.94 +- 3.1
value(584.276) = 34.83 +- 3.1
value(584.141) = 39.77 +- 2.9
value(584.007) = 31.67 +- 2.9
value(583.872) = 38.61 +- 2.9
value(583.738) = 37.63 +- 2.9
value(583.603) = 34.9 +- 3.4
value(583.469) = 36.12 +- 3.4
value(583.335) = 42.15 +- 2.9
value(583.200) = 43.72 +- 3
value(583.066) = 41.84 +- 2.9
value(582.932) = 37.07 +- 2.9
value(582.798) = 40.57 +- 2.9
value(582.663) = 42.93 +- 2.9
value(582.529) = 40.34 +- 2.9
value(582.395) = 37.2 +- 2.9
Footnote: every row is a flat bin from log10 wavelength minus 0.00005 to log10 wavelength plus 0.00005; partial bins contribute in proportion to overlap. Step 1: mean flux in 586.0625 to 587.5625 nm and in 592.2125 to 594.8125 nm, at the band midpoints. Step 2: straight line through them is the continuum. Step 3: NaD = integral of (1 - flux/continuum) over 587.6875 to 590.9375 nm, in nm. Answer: 0.364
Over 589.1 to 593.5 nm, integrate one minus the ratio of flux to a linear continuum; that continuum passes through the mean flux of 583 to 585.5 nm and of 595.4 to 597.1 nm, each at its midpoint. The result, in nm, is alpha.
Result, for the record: 0.19 nm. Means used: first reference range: 39.6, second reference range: 35.4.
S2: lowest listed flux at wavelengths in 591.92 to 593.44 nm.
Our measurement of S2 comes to 33.47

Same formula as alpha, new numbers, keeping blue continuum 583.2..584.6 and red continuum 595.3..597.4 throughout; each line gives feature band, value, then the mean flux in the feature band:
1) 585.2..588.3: -0.18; 40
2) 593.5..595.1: -0.04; 36.9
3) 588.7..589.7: 0.18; 30.7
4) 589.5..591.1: 0.07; 35.3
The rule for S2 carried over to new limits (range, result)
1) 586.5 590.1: 24.69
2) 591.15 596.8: 30.9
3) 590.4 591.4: 30.78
